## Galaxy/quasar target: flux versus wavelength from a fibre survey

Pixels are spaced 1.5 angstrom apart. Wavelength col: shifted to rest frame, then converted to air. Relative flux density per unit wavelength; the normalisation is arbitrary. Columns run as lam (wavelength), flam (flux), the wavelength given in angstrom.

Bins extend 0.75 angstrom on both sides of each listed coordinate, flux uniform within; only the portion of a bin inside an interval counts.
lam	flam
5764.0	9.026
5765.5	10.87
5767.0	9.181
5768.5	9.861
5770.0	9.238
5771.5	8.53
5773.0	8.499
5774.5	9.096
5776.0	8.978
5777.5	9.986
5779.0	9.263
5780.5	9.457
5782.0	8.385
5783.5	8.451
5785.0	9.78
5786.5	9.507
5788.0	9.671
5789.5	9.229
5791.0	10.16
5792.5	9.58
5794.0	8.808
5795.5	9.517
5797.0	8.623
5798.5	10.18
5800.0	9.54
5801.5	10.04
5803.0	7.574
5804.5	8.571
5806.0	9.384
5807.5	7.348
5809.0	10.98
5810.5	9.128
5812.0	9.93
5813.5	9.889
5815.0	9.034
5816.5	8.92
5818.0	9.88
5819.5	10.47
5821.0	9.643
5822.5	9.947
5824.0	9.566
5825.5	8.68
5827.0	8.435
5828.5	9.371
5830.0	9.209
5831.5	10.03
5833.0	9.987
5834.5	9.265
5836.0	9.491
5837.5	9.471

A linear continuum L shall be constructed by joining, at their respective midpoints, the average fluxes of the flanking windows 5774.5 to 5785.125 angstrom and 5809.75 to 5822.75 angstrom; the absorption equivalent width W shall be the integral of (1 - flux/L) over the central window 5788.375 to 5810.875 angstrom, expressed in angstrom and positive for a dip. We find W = 0.4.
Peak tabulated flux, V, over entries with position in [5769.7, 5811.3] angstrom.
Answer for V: 10.98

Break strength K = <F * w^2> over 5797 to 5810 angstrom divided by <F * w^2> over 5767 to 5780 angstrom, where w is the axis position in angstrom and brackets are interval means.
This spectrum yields 1.01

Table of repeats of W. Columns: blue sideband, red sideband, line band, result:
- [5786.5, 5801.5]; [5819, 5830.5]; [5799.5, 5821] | 0.24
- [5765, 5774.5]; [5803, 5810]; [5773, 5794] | -0.33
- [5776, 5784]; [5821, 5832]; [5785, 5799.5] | -0.51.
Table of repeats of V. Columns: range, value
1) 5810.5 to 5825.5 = 10.47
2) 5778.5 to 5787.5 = 9.78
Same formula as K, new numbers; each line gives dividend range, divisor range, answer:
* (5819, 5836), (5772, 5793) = 1.04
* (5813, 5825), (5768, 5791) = 1.06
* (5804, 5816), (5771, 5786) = 1.04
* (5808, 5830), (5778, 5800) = 1.03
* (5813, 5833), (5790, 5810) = 1.03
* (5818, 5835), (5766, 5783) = 1.06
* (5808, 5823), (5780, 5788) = 1.08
